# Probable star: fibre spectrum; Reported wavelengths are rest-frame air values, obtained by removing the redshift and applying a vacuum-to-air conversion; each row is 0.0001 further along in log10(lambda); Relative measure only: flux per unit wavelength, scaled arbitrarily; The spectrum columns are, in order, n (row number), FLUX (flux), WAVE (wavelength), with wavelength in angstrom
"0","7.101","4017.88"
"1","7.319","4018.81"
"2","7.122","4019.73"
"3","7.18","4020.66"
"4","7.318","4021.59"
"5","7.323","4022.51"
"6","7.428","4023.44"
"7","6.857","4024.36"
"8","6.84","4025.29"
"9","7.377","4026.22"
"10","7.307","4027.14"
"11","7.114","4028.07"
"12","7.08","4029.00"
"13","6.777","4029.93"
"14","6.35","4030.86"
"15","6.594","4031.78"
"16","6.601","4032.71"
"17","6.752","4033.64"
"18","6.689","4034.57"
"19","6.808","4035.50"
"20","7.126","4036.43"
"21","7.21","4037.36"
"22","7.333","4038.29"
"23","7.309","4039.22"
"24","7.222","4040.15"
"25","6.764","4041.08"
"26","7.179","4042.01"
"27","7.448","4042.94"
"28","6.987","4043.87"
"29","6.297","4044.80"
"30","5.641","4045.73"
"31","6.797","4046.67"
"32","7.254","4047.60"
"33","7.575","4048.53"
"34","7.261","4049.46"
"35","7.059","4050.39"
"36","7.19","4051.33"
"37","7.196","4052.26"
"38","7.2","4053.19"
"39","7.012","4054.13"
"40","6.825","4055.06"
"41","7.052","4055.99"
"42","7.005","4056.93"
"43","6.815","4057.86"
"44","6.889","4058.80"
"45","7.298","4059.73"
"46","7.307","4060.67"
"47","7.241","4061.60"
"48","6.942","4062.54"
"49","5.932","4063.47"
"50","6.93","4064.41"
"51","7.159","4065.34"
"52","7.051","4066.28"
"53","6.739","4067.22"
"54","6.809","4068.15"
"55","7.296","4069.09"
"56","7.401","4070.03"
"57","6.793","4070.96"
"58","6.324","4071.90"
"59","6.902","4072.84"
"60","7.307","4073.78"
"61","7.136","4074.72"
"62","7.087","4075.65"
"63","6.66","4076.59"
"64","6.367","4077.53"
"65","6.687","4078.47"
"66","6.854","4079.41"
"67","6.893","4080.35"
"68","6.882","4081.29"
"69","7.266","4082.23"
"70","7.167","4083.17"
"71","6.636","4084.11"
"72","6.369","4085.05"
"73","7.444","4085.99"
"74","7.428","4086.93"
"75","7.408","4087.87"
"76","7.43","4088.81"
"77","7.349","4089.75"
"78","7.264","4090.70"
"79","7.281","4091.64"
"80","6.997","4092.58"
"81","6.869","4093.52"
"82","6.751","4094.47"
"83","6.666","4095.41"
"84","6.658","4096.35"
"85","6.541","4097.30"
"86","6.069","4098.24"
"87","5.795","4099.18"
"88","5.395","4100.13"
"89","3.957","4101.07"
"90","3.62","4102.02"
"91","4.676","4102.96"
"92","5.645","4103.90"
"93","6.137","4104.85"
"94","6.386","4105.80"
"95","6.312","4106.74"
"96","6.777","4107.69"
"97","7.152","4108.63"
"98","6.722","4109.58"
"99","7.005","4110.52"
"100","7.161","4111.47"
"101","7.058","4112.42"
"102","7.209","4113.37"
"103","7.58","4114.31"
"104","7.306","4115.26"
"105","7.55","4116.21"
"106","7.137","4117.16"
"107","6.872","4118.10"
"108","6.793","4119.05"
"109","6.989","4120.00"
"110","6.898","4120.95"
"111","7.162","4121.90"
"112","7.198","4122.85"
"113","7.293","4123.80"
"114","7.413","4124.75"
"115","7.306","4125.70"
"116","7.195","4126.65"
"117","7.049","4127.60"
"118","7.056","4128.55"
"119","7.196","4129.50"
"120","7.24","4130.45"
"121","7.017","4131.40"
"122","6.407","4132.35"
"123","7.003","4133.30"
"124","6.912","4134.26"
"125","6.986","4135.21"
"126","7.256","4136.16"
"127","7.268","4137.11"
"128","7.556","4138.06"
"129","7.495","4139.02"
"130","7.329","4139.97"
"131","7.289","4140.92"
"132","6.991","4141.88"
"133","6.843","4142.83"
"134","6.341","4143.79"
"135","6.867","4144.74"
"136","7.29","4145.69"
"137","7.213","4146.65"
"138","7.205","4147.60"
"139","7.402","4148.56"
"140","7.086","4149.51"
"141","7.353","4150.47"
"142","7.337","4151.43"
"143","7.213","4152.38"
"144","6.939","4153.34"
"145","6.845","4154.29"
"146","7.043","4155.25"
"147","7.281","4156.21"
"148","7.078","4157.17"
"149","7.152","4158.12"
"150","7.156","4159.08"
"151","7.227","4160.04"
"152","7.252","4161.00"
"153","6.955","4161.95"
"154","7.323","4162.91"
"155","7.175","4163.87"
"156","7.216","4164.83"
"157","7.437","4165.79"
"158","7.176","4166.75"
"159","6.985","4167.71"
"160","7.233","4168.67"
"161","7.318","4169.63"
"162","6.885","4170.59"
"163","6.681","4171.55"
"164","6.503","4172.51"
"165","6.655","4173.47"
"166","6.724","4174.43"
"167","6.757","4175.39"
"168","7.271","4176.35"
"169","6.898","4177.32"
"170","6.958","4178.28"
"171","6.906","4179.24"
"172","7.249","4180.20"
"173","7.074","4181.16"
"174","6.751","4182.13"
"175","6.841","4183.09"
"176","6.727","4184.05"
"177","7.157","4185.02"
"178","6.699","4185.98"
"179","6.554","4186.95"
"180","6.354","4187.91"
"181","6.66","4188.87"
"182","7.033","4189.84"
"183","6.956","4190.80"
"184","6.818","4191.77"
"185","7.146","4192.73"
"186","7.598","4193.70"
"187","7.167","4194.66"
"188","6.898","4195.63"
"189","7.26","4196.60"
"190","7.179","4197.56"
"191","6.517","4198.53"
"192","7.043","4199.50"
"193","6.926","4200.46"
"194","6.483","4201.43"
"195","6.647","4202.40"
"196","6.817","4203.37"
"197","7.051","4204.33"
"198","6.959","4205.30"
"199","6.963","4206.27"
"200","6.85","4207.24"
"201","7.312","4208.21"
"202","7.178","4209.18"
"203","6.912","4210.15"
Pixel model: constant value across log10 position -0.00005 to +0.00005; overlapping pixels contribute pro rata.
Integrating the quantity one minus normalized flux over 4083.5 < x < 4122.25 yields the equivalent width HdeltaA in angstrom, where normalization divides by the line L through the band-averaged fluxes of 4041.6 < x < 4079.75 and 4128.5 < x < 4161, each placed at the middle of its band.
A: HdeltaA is 2.1 angstrom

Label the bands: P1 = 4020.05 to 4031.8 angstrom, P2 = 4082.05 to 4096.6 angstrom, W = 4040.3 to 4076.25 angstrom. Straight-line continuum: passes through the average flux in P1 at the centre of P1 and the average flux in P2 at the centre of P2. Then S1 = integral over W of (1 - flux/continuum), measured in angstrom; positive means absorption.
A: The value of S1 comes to 0.4 angstrom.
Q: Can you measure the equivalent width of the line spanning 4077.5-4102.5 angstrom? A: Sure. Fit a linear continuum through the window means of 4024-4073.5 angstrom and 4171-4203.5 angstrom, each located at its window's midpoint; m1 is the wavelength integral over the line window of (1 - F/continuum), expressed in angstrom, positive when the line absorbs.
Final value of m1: 1.23 angstrom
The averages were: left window 6.96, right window 6.88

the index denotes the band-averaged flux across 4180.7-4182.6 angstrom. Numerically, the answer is 6.89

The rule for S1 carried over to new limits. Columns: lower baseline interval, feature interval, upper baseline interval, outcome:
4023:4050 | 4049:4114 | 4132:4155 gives 2.5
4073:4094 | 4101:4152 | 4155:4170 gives 1.5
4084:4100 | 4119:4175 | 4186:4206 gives -1.8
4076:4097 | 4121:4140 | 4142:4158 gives -0.3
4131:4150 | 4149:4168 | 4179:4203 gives -0.4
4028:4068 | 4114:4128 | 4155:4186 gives -0.4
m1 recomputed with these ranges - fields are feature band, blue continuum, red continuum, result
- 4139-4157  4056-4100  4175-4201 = -0.49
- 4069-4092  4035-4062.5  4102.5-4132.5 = -0.13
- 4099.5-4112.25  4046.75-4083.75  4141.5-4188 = 1.92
